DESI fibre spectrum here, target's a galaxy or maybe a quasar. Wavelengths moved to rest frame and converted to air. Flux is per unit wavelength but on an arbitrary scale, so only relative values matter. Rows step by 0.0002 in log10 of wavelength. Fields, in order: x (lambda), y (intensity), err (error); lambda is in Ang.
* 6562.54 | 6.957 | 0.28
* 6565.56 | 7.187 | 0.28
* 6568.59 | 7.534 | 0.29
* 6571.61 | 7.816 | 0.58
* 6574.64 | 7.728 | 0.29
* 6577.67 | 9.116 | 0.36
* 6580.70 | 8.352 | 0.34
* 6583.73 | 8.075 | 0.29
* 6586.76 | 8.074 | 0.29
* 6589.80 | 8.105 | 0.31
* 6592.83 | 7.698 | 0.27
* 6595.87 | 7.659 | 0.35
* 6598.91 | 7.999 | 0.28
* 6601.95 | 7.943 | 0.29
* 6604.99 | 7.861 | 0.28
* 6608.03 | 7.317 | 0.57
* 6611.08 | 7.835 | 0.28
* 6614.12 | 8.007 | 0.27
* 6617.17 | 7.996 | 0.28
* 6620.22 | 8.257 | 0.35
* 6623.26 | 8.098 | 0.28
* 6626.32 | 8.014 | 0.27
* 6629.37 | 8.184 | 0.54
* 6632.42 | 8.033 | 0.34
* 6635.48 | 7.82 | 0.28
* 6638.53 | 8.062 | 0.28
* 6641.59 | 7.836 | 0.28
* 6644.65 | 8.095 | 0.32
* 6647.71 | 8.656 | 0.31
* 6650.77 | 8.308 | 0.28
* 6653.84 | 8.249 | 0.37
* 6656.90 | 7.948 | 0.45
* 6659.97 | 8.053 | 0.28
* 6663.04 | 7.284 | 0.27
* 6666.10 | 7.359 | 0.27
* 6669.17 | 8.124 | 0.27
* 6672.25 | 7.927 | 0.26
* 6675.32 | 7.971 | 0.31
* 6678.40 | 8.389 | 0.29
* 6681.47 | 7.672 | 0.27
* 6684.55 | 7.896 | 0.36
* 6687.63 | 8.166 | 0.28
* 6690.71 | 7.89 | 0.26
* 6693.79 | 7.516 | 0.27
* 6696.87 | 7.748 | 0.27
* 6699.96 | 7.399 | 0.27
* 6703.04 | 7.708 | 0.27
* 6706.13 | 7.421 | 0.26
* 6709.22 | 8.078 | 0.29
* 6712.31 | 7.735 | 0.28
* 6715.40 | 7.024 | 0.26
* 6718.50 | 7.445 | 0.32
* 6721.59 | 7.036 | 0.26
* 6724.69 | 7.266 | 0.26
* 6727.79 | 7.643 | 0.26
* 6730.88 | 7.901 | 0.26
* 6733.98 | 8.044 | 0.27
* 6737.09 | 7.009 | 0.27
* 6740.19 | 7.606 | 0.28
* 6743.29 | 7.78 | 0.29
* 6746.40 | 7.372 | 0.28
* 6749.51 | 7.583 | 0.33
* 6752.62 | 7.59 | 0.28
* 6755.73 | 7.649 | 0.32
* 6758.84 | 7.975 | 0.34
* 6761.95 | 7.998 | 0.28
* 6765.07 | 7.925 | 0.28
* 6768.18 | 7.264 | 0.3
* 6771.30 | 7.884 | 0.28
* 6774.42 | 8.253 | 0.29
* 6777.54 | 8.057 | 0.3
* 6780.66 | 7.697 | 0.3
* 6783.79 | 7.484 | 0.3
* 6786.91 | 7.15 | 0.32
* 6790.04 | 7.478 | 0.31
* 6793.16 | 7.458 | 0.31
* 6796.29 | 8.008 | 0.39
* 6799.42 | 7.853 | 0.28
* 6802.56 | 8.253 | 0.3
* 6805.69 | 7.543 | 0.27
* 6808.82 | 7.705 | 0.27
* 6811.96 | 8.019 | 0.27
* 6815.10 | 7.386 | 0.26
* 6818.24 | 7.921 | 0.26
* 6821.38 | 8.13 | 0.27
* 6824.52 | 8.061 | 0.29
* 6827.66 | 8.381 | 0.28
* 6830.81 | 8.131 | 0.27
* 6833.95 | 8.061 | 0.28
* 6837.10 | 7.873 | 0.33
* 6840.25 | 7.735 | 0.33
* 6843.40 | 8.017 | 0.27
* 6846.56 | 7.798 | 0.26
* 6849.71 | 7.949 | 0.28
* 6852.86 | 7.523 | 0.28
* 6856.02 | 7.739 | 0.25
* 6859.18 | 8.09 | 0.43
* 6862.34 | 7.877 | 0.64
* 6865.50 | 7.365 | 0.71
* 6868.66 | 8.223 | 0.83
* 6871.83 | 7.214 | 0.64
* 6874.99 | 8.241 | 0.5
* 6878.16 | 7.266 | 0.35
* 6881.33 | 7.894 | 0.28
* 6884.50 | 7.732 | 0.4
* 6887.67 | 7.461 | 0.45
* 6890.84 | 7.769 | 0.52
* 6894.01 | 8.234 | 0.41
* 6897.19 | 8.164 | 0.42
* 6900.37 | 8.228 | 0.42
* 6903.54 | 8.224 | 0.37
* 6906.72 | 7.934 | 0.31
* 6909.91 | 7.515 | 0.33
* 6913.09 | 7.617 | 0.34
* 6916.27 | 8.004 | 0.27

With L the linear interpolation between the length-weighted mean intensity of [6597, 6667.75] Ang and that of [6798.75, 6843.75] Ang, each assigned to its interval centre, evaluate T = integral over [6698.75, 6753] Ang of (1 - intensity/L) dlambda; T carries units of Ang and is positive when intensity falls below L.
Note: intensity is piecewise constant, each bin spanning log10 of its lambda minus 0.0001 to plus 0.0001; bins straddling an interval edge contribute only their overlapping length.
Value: 2.8 Ang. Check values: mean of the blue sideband 7.96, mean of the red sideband 7.94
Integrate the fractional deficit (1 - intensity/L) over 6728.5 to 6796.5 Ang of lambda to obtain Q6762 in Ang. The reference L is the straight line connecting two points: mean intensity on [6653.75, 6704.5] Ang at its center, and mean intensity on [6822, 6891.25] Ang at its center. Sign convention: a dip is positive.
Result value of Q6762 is 1.3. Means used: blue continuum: 7.83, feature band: 7.68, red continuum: 7.84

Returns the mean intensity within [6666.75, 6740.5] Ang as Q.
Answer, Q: 7.69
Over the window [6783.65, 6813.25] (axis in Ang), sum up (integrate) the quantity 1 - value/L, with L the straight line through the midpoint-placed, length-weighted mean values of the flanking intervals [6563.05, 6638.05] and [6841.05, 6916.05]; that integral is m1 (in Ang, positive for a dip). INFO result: 0.6 Ang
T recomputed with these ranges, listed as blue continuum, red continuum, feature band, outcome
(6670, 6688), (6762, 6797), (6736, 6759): 0.7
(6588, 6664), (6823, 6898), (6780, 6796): 0.8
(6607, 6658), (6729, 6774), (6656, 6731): 1.7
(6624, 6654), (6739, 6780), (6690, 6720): 1.3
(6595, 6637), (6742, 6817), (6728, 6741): 0.2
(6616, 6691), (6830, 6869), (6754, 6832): 0.8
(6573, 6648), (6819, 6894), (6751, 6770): 0.4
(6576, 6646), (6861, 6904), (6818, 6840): -0.5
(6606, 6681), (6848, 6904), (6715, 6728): 1.1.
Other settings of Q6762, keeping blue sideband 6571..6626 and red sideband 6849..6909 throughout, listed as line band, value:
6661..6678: 0.4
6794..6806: -0.1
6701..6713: 0.3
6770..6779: -0.2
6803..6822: 0.2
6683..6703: 0.5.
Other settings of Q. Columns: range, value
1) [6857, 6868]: 7.81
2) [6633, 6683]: 7.99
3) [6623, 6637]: 8.02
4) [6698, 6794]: 7.61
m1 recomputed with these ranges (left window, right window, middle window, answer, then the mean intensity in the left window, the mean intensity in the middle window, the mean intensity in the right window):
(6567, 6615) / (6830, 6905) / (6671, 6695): -0.1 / 7.94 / 7.94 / 7.86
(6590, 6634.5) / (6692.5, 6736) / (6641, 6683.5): -1.3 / 7.93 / 7.99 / 7.56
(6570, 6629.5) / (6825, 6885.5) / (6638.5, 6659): -0.5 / 8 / 8.17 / 7.85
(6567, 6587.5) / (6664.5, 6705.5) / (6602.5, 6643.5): 0.2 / 8.1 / 7.95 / 7.82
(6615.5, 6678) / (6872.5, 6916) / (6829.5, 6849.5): -0.1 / 8.02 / 7.93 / 7.86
